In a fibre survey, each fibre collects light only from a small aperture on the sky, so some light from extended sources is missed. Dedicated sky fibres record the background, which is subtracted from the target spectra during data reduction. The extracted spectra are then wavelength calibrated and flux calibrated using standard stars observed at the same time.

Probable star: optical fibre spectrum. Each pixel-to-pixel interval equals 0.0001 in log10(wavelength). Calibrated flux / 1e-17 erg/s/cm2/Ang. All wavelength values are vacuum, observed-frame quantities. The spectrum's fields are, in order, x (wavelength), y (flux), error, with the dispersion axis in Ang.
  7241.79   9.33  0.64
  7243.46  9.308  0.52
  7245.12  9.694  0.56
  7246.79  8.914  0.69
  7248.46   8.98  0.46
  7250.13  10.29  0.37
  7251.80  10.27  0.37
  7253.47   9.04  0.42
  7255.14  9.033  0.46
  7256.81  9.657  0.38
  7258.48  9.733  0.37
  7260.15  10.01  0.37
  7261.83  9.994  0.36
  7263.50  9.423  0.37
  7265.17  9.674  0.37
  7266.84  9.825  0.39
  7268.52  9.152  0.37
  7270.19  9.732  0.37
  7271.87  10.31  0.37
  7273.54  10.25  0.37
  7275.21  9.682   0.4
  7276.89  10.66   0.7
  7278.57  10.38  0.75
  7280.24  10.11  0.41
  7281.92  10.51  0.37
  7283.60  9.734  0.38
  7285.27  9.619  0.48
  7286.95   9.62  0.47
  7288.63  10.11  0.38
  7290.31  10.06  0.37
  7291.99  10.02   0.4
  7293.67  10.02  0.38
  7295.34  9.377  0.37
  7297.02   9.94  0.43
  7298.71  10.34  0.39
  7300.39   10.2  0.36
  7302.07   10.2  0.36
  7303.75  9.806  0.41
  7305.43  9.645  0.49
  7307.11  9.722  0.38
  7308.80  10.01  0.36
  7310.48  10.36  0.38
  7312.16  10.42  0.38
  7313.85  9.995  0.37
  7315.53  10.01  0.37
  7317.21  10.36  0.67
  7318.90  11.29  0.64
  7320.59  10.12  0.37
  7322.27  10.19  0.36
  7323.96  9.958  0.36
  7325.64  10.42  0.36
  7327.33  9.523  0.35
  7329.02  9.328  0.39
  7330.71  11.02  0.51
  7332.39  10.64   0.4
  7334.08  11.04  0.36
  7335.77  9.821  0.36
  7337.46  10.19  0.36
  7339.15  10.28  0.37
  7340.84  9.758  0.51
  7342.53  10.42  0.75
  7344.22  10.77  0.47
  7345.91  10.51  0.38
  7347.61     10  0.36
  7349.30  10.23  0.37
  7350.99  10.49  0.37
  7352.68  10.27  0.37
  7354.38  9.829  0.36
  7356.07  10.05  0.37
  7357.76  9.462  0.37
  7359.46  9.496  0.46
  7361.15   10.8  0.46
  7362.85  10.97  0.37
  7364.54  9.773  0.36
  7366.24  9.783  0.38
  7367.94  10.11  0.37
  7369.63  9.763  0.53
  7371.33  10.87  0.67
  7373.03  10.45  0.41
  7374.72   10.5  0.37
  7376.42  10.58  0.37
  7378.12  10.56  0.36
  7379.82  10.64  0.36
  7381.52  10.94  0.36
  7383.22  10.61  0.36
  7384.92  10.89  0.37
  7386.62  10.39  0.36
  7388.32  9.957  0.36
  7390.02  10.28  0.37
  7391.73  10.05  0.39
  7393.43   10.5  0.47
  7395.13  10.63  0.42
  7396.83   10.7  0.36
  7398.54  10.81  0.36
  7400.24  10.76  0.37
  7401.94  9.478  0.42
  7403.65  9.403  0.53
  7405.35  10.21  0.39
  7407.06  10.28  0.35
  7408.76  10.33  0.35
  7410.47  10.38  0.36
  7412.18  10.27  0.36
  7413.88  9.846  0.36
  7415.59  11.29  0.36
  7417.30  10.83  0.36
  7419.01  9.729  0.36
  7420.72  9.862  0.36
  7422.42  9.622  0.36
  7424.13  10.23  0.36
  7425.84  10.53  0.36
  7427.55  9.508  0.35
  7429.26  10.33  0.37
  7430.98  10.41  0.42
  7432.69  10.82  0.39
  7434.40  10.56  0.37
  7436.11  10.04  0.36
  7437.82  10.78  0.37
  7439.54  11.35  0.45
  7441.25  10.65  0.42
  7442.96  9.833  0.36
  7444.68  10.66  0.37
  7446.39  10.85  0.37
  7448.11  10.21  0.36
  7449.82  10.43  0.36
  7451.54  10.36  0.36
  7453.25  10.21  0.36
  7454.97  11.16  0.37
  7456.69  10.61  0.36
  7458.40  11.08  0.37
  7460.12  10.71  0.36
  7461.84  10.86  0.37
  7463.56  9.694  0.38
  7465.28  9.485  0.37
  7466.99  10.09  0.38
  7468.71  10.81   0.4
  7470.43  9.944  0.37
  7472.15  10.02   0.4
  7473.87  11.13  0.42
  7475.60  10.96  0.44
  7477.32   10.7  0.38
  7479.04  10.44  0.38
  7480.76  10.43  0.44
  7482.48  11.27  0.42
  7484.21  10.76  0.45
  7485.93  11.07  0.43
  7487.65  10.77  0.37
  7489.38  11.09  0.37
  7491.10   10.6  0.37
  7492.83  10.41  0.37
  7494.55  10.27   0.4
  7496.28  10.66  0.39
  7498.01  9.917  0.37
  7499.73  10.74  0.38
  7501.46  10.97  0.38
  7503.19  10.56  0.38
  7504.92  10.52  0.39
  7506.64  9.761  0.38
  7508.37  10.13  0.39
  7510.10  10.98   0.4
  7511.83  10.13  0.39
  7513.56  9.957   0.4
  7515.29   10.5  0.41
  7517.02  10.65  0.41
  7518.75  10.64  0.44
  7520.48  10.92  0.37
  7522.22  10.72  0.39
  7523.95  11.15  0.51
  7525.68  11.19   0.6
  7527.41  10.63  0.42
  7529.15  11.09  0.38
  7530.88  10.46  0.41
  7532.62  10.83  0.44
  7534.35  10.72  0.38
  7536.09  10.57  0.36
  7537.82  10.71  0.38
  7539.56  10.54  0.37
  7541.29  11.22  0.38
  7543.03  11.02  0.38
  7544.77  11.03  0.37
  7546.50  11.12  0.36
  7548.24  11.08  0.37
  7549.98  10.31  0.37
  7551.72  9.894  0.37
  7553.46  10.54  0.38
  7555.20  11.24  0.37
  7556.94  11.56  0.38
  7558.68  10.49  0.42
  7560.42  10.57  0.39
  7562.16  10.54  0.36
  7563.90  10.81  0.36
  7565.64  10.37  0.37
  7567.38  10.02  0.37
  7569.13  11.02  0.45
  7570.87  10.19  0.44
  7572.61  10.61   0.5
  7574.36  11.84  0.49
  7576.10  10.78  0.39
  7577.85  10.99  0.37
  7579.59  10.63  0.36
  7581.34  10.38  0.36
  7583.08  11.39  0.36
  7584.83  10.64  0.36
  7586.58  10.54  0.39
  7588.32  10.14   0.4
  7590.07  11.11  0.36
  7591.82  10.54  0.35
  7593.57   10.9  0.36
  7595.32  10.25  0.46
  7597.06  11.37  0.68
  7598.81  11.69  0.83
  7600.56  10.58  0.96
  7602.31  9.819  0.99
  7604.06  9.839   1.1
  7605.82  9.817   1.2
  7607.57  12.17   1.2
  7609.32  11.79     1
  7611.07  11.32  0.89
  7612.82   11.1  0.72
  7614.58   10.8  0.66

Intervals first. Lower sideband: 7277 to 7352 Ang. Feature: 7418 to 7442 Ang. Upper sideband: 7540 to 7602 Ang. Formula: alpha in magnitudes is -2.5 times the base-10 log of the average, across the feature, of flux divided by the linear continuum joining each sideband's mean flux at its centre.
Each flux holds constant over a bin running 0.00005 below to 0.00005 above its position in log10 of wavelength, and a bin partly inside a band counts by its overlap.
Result 0.01 mag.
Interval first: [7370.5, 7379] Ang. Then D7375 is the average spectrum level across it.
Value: 10.6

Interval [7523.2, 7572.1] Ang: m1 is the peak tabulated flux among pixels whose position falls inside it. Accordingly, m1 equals 11.56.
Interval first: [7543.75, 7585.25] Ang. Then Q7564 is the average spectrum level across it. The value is 10.8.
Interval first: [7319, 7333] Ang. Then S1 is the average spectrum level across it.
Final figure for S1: 10.2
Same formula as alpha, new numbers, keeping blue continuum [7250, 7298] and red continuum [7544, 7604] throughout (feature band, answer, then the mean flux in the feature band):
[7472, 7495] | -0.03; 10.7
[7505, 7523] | 0.01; 10.4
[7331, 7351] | -0.03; 10.4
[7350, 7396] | -0.02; 10.3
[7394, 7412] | -0.01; 10.3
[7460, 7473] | 0.03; 10.2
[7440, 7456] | -0.02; 10.5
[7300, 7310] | 0.00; 9.94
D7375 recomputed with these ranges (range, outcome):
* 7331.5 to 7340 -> 10.4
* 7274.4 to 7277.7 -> 10.2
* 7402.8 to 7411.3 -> 10.1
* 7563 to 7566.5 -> 10.6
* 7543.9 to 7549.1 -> 11.1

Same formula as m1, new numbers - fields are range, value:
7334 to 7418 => 11.29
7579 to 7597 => 11.39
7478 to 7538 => 11.27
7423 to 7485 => 11.35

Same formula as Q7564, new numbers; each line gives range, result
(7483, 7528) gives 10.6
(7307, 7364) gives 10.2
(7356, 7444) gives 10.3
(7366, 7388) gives 10.5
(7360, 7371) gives 10.2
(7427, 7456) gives 10.5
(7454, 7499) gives 10.6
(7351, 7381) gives 10.2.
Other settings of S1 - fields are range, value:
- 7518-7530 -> 10.9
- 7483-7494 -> 10.8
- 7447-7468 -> 10.4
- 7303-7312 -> 9.95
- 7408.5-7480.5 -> 10.4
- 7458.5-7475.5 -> 10.4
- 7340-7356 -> 10.2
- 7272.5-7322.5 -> 10.1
